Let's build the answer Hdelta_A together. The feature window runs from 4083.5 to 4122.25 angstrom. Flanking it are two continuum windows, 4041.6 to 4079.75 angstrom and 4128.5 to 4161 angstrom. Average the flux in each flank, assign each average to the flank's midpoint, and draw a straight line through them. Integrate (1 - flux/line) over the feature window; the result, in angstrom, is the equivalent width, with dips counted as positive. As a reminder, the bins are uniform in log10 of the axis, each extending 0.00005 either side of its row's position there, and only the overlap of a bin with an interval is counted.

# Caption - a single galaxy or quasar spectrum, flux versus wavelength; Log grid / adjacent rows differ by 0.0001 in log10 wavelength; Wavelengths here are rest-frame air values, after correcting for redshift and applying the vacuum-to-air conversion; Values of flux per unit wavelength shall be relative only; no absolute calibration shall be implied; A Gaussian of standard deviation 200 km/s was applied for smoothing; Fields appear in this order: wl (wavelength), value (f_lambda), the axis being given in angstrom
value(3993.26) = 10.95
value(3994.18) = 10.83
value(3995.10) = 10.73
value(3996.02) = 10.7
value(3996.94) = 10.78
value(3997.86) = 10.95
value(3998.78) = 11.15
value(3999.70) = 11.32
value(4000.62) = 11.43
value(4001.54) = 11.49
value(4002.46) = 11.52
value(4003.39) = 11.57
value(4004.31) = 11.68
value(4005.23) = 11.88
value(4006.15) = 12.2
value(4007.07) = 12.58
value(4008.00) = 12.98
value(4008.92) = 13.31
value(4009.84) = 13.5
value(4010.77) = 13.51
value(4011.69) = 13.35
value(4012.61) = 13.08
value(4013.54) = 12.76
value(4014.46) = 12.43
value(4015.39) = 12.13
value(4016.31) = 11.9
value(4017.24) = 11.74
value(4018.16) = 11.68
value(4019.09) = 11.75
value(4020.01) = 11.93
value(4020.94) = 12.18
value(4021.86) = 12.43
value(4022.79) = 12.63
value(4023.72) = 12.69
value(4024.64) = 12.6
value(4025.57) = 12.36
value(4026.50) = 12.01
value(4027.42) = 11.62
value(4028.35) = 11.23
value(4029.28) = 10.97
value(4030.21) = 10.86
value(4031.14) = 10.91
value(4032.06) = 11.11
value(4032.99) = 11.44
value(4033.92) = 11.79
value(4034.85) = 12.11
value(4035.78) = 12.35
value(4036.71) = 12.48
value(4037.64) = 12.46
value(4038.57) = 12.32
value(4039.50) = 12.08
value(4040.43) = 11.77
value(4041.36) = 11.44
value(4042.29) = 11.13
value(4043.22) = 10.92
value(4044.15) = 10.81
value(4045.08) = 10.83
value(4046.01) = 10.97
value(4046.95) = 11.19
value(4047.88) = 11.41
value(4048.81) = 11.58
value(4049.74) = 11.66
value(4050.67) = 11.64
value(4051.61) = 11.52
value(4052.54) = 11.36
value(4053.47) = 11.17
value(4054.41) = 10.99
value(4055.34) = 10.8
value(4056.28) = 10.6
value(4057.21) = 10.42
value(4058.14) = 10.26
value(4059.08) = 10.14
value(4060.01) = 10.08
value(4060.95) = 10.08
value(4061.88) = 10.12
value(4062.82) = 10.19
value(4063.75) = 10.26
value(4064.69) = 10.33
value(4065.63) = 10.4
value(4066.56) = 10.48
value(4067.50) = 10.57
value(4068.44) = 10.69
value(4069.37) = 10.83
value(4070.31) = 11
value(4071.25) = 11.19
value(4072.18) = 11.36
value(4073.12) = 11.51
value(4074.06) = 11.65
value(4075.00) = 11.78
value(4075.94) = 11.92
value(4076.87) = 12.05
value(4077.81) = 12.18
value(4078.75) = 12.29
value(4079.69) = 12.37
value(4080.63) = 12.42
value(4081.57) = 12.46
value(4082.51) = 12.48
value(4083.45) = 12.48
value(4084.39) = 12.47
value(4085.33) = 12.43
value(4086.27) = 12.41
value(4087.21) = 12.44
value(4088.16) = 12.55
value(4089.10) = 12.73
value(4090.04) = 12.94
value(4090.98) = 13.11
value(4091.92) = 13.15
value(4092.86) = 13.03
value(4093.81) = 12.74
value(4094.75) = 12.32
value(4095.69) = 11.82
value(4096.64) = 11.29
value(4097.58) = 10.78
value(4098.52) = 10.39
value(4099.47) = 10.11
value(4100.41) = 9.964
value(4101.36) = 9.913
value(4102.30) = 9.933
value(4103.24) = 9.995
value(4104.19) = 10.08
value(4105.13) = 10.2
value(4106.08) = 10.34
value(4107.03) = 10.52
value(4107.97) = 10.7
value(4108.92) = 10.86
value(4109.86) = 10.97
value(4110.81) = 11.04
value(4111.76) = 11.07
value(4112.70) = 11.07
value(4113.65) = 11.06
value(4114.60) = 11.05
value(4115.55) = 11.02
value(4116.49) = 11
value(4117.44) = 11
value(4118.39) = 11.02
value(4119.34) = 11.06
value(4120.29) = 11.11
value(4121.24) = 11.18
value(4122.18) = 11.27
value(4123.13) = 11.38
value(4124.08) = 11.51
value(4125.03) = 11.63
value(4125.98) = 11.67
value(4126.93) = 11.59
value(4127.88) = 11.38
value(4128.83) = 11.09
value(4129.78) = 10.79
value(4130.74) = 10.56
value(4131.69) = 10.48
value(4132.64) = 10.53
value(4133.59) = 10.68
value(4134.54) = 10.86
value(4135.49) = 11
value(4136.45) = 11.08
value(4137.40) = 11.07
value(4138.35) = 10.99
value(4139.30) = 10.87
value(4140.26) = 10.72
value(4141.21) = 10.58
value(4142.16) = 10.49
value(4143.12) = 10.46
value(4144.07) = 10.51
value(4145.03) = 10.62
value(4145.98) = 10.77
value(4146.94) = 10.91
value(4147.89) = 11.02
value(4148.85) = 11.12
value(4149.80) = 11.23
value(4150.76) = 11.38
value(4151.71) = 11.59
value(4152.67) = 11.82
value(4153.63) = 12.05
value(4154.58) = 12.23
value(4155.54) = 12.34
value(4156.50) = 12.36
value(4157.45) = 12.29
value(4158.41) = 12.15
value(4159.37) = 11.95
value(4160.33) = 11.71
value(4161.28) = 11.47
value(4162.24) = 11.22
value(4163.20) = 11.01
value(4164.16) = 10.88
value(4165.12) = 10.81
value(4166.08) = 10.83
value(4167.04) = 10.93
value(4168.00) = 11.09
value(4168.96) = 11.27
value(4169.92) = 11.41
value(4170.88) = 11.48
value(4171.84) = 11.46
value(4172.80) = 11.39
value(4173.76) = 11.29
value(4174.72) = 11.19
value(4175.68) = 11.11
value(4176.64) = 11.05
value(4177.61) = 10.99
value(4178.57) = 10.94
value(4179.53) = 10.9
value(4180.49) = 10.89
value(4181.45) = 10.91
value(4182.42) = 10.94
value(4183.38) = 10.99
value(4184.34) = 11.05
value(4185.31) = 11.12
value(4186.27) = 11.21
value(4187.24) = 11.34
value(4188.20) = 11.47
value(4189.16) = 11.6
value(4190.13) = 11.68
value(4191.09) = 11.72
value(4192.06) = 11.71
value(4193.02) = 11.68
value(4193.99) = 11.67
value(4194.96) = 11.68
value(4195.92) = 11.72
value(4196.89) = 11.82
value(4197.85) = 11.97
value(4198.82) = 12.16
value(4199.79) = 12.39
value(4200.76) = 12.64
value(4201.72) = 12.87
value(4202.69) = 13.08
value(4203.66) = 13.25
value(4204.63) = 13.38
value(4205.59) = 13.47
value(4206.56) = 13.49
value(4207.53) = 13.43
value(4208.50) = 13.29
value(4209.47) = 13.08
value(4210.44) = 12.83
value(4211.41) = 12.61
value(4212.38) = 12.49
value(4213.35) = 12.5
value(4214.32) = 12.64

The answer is -0.8 angstrom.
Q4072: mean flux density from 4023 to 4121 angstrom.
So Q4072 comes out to 11.4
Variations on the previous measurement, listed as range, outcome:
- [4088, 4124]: 11.2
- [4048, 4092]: 11.5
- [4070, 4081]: 11.8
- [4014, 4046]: 11.8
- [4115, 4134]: 11.1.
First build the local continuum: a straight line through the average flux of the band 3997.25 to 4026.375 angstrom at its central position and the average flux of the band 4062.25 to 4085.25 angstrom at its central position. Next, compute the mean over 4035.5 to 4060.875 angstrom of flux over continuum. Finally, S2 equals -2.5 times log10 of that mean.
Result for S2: 0.05 mag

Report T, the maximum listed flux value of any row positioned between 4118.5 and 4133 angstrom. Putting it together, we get 11.67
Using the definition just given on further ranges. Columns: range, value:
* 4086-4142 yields 13.15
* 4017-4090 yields 12.73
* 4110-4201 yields 12.64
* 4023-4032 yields 12.69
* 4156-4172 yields 12.36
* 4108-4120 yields 11.07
